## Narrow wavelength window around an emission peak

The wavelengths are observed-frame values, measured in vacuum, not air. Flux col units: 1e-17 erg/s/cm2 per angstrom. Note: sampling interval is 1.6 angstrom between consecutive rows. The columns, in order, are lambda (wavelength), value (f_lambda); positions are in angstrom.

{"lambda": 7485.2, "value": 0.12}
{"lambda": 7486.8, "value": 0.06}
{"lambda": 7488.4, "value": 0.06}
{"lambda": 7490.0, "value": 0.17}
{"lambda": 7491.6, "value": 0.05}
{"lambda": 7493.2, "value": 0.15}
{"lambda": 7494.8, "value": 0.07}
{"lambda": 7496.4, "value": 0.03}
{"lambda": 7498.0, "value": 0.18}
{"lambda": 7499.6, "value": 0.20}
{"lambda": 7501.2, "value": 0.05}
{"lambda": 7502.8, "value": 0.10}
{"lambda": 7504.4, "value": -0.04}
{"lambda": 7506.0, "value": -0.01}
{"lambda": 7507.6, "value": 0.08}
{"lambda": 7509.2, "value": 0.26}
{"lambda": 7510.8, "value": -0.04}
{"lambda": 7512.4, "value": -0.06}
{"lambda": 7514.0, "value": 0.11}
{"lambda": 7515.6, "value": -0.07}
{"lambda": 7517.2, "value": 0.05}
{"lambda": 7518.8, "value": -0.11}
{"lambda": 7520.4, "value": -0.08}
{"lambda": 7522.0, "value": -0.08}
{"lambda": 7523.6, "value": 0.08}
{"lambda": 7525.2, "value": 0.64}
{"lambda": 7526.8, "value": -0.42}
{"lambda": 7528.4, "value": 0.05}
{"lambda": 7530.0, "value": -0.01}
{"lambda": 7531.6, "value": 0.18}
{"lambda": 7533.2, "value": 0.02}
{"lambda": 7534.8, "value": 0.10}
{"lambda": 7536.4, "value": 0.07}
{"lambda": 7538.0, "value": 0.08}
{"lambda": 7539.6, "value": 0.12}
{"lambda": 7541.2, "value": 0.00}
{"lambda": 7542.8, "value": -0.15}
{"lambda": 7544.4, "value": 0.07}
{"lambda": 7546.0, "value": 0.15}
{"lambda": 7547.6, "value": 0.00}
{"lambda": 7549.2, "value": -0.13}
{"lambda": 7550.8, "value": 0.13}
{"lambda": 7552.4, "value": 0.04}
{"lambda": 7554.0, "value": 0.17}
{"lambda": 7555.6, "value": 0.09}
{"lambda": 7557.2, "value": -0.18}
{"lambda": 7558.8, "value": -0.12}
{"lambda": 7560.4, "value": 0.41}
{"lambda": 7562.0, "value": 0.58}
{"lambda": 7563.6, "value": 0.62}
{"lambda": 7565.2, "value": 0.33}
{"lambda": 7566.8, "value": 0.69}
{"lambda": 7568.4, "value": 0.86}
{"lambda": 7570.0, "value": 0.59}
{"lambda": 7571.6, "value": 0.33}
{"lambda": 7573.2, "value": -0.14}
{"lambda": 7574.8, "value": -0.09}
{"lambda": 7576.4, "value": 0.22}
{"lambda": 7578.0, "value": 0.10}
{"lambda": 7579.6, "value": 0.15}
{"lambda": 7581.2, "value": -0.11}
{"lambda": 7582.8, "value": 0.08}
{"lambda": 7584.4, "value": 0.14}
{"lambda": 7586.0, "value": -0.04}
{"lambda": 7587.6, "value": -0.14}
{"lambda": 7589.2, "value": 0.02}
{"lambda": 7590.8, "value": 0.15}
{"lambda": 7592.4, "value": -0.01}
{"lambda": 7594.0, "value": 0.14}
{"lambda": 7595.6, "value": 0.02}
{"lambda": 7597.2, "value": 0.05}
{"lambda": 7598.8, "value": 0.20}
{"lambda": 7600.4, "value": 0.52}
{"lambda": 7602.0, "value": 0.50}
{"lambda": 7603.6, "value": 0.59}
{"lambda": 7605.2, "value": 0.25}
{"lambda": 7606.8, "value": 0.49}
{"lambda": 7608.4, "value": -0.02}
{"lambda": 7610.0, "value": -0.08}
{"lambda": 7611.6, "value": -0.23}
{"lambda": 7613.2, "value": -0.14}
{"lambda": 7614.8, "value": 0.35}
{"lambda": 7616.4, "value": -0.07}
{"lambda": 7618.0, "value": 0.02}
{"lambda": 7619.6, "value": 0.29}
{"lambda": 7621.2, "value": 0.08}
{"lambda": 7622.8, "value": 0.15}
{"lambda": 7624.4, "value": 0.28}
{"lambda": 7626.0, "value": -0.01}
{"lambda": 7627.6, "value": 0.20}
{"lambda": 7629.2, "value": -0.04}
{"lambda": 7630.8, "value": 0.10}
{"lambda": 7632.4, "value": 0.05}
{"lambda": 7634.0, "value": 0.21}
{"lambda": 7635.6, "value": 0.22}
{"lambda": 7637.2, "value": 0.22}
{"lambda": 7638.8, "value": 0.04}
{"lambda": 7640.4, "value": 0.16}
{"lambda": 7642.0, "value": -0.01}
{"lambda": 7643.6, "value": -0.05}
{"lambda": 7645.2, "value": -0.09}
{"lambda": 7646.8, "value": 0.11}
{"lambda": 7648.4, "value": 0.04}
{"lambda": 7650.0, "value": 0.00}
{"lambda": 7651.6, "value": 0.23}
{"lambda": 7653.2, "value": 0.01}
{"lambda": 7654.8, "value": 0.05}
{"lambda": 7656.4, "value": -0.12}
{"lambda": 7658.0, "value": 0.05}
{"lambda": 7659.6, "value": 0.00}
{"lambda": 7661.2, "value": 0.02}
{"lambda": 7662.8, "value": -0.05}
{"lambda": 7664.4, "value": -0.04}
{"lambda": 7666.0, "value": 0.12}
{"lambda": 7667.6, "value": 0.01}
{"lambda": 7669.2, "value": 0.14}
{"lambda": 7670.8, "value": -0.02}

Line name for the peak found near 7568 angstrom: [O II]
